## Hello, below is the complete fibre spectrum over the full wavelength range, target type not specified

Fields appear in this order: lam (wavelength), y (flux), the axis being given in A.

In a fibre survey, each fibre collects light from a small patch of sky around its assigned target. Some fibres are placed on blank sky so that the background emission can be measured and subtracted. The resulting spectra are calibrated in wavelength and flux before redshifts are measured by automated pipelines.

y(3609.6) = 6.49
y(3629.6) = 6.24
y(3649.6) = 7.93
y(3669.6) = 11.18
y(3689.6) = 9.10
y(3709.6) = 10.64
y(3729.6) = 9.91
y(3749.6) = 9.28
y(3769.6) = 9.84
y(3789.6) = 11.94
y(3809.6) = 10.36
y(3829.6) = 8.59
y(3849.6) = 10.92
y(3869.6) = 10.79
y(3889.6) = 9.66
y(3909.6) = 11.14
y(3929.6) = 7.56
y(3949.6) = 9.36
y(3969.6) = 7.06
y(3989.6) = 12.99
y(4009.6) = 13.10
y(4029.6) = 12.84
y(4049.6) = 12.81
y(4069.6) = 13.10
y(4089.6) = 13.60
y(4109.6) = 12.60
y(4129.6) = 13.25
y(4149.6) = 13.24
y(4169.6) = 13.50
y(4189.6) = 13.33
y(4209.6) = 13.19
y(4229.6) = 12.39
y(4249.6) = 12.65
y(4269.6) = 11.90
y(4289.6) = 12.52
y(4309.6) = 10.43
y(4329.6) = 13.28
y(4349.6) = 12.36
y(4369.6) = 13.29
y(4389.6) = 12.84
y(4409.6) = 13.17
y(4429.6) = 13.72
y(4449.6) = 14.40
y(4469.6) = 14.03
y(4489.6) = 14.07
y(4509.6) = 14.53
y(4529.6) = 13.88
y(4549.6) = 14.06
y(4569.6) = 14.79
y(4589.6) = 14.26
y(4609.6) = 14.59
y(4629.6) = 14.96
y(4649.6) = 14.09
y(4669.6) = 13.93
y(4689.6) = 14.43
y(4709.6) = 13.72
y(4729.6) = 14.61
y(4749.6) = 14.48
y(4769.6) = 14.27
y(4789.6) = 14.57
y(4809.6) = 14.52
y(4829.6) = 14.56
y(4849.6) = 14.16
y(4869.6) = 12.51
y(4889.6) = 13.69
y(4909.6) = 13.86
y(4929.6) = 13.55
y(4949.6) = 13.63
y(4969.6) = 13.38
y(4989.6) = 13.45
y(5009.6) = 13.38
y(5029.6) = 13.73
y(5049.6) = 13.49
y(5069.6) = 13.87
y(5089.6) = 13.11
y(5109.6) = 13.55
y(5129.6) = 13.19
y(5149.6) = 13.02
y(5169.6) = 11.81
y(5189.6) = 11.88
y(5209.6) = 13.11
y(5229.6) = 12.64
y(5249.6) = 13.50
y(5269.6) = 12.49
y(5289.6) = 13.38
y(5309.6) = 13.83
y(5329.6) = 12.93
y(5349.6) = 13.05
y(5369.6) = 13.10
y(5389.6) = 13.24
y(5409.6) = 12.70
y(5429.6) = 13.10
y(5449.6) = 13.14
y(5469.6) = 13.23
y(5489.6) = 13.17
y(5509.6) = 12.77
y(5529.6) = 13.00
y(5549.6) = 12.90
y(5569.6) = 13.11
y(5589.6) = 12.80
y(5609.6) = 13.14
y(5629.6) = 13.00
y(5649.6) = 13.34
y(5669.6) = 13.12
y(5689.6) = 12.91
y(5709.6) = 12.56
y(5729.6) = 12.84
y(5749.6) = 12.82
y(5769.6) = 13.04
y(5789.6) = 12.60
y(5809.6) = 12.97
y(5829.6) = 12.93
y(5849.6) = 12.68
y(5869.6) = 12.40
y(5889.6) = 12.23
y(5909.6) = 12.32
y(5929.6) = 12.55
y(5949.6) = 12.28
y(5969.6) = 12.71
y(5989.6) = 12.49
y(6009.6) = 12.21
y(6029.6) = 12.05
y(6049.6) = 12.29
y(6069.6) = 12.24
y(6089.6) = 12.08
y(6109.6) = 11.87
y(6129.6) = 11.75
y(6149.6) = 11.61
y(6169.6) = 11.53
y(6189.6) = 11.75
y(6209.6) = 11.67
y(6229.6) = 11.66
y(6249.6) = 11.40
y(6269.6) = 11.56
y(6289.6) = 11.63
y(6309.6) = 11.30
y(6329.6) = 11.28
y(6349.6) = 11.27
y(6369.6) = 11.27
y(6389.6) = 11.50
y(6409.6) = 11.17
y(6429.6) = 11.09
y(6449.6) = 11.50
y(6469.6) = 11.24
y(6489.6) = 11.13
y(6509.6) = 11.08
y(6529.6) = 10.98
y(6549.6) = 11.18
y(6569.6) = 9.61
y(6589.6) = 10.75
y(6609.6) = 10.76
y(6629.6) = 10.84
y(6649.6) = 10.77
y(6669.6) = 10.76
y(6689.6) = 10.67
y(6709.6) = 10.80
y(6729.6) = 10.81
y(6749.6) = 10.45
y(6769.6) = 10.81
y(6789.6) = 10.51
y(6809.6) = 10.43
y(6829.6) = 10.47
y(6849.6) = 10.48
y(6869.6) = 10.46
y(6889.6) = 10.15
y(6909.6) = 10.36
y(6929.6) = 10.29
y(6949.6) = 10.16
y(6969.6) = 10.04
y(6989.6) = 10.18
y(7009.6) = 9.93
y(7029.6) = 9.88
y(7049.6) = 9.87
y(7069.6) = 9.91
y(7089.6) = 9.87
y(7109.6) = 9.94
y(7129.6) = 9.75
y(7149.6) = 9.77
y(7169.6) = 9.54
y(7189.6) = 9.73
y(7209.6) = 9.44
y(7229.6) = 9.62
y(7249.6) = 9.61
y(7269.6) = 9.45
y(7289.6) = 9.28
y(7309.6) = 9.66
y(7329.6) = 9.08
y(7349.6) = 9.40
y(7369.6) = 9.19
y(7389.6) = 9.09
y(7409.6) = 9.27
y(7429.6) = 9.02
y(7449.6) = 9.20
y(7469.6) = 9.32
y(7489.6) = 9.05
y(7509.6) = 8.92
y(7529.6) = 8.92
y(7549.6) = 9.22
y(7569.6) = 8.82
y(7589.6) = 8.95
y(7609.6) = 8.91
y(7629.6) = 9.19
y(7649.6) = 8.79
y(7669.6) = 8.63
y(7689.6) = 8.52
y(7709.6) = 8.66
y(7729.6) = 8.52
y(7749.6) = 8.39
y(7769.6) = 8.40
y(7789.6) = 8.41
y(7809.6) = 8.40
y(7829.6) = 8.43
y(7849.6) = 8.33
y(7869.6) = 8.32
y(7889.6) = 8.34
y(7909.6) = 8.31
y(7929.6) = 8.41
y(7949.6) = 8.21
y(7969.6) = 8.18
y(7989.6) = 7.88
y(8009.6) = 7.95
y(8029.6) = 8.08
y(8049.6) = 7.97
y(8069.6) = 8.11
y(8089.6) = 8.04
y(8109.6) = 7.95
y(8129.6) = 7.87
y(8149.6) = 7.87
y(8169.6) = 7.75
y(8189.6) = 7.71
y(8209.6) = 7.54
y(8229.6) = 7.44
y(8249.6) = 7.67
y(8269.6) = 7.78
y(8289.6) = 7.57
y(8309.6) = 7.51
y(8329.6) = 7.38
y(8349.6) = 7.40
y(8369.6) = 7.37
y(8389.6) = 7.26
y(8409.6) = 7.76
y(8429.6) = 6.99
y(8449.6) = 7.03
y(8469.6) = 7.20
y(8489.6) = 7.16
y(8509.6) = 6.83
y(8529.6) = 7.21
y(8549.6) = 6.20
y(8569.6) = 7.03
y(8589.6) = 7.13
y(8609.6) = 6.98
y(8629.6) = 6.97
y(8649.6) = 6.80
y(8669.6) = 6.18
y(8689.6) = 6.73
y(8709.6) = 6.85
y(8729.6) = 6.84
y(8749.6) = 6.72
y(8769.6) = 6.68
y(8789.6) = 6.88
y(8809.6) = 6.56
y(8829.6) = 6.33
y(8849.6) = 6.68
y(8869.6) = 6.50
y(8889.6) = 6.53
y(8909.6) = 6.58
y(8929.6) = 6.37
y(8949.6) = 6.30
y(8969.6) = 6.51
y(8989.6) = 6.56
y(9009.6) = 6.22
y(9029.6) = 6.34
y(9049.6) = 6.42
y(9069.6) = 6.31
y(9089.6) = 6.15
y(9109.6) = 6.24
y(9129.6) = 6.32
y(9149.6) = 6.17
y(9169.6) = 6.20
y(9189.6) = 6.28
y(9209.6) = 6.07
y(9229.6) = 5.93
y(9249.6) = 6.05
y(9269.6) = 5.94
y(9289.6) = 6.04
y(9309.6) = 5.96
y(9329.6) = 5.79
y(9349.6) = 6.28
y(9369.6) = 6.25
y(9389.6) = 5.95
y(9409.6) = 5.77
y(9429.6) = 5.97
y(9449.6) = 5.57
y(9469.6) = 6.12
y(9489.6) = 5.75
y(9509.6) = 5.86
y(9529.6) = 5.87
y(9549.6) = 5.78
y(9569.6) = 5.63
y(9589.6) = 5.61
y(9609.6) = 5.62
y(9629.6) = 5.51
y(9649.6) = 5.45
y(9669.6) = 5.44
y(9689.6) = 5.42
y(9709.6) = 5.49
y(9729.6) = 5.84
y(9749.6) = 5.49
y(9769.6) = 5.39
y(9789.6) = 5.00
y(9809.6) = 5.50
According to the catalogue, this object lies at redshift 0.00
